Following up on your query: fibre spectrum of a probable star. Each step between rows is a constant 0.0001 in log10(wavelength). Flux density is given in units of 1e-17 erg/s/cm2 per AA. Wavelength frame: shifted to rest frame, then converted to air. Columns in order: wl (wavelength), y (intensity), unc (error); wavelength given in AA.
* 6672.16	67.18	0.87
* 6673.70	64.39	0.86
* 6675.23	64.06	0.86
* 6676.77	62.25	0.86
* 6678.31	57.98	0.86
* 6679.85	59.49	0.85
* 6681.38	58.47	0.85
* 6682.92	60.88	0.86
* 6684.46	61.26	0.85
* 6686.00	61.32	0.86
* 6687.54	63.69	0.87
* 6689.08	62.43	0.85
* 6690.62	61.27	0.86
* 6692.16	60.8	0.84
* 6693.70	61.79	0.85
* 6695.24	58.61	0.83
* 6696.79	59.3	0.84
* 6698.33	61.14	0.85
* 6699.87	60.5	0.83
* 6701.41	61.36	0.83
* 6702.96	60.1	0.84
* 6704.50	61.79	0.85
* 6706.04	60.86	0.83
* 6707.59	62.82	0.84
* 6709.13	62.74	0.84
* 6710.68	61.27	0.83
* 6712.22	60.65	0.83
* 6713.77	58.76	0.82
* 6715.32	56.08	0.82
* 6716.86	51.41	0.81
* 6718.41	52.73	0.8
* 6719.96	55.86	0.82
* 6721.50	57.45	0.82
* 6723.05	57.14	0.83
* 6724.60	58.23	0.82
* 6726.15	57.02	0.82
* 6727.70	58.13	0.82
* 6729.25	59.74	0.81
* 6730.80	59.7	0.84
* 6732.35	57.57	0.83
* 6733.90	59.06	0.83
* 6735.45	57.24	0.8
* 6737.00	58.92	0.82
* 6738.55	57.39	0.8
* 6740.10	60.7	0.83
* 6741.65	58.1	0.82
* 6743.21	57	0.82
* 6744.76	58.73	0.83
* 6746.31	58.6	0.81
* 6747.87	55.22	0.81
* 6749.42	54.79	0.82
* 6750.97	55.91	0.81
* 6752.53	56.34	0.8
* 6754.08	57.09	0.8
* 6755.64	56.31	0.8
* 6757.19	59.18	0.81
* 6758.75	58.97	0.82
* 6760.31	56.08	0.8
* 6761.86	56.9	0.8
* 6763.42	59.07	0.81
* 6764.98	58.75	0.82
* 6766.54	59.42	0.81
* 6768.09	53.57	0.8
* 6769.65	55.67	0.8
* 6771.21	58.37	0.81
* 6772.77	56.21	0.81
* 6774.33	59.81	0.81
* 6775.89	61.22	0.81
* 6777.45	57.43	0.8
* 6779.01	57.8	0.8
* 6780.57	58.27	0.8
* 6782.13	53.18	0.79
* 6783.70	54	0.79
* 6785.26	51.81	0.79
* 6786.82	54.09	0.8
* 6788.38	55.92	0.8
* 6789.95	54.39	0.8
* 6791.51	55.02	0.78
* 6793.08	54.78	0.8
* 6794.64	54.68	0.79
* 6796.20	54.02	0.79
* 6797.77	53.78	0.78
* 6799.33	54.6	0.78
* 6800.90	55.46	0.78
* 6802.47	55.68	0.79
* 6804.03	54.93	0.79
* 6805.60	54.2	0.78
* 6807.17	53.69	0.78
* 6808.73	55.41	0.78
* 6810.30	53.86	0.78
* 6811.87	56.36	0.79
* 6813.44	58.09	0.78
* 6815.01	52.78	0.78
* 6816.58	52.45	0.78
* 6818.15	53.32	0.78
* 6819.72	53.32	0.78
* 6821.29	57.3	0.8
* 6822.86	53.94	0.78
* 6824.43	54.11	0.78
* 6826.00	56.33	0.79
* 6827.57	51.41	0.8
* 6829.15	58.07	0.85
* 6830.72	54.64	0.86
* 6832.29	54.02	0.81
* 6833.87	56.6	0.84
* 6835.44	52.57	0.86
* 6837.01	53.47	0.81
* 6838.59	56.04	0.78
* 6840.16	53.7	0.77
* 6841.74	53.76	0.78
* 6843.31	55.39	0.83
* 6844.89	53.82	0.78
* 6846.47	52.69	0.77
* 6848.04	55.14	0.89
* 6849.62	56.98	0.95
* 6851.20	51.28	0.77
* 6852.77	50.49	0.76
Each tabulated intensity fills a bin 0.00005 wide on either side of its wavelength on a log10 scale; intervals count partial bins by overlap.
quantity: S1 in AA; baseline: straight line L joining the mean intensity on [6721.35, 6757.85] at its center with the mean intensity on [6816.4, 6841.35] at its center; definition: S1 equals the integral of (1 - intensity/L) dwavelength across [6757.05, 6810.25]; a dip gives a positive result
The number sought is 0.1 AA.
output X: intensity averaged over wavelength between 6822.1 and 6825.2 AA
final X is 54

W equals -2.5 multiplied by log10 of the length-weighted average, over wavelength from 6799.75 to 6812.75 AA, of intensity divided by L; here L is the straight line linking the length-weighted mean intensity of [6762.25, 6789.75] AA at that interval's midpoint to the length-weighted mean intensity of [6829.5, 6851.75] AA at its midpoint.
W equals 0.01 mag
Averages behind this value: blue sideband 56.7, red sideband 54.4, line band 54.9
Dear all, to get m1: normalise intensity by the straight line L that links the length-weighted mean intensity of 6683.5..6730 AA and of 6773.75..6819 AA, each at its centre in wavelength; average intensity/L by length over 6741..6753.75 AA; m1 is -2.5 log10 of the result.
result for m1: 0.01 mag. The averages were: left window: 59.5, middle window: 56.8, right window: 55.2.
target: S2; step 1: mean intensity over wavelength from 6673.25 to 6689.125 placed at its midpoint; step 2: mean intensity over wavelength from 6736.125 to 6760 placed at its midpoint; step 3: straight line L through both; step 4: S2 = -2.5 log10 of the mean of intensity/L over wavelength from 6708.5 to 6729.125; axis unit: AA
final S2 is 0.03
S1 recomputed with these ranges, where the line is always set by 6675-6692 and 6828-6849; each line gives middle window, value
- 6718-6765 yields 0.9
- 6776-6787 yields 0.3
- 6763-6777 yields -0.1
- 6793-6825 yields 0.7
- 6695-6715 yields -0.2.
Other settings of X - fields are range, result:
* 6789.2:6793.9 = 54.8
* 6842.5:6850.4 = 54.8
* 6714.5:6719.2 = 53.4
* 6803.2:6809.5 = 54.6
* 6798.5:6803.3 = 55.3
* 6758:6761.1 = 57.6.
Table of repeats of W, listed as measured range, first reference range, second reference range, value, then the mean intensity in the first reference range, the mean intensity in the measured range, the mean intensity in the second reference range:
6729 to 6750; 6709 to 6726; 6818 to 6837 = -0.02 mag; 57.2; 58.1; 54.6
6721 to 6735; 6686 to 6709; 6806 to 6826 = 0.02 mag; 61.2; 58.2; 54.6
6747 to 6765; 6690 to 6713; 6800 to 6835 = 0.02 mag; 61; 57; 54.8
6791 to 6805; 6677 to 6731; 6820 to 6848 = 0.02 mag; 59.5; 54.8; 54.6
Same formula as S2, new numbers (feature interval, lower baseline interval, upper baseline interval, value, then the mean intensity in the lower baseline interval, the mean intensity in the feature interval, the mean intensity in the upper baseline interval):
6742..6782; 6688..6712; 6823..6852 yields 0.013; 61.1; 57.4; 54.4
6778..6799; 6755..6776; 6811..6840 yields 0.035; 57.7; 54.8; 54.7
